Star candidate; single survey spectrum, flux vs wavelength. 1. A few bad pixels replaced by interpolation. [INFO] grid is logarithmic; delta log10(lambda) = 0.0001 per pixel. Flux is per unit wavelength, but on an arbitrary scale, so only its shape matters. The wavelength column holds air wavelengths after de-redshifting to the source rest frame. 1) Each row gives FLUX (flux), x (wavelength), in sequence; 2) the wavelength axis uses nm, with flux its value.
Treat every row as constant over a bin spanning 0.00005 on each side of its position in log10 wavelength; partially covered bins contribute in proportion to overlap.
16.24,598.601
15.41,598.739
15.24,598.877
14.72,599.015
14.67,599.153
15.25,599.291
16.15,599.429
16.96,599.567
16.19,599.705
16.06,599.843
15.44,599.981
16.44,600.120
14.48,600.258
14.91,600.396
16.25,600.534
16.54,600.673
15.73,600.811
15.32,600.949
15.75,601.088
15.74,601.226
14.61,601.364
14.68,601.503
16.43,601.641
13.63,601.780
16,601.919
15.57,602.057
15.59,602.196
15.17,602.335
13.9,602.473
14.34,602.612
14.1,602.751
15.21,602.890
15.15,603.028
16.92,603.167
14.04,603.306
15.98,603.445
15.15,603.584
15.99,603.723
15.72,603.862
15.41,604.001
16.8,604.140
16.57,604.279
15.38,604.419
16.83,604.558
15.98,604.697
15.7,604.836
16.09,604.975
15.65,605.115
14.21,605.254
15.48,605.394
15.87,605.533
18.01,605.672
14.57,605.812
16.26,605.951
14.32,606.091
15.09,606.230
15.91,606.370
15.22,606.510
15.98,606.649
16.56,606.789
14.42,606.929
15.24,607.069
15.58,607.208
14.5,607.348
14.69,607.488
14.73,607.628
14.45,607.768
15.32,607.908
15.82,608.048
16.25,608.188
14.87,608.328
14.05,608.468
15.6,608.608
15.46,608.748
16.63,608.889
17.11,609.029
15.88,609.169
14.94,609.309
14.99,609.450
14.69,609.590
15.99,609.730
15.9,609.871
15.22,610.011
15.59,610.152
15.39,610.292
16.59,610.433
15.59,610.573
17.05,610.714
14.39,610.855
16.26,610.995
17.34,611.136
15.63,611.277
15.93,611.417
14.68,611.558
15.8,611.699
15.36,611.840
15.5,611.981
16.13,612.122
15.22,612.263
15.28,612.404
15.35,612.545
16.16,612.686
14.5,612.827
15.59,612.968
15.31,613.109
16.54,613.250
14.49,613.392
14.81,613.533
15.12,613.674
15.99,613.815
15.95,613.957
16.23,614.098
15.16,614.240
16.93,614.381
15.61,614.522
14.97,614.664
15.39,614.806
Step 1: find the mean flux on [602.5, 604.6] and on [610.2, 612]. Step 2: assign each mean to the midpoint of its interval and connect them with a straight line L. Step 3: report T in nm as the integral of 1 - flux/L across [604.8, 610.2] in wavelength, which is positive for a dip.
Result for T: 0.08 nm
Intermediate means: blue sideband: 15.5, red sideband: 15.8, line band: 15.5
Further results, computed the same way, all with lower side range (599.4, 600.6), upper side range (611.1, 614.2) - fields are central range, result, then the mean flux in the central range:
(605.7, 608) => 0.07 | 15.2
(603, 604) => 0.01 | 15.6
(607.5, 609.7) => 0.04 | 15.4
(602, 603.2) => 0.06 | 15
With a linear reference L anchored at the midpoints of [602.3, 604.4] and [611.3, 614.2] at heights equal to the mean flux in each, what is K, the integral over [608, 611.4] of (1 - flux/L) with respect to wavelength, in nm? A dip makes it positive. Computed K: -0.06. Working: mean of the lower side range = 15.4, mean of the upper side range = 15.5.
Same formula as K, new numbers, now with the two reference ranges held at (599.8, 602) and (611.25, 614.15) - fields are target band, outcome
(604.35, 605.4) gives -0.01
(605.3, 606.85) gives -0.02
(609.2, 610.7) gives -0.01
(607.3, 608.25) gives 0.02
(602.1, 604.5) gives 0.02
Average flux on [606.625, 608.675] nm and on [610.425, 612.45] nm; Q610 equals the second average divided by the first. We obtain 1.04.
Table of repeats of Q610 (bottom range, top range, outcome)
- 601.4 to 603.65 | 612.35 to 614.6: 1.03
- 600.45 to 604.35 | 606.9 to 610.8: 1.00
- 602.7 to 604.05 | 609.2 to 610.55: 1.01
